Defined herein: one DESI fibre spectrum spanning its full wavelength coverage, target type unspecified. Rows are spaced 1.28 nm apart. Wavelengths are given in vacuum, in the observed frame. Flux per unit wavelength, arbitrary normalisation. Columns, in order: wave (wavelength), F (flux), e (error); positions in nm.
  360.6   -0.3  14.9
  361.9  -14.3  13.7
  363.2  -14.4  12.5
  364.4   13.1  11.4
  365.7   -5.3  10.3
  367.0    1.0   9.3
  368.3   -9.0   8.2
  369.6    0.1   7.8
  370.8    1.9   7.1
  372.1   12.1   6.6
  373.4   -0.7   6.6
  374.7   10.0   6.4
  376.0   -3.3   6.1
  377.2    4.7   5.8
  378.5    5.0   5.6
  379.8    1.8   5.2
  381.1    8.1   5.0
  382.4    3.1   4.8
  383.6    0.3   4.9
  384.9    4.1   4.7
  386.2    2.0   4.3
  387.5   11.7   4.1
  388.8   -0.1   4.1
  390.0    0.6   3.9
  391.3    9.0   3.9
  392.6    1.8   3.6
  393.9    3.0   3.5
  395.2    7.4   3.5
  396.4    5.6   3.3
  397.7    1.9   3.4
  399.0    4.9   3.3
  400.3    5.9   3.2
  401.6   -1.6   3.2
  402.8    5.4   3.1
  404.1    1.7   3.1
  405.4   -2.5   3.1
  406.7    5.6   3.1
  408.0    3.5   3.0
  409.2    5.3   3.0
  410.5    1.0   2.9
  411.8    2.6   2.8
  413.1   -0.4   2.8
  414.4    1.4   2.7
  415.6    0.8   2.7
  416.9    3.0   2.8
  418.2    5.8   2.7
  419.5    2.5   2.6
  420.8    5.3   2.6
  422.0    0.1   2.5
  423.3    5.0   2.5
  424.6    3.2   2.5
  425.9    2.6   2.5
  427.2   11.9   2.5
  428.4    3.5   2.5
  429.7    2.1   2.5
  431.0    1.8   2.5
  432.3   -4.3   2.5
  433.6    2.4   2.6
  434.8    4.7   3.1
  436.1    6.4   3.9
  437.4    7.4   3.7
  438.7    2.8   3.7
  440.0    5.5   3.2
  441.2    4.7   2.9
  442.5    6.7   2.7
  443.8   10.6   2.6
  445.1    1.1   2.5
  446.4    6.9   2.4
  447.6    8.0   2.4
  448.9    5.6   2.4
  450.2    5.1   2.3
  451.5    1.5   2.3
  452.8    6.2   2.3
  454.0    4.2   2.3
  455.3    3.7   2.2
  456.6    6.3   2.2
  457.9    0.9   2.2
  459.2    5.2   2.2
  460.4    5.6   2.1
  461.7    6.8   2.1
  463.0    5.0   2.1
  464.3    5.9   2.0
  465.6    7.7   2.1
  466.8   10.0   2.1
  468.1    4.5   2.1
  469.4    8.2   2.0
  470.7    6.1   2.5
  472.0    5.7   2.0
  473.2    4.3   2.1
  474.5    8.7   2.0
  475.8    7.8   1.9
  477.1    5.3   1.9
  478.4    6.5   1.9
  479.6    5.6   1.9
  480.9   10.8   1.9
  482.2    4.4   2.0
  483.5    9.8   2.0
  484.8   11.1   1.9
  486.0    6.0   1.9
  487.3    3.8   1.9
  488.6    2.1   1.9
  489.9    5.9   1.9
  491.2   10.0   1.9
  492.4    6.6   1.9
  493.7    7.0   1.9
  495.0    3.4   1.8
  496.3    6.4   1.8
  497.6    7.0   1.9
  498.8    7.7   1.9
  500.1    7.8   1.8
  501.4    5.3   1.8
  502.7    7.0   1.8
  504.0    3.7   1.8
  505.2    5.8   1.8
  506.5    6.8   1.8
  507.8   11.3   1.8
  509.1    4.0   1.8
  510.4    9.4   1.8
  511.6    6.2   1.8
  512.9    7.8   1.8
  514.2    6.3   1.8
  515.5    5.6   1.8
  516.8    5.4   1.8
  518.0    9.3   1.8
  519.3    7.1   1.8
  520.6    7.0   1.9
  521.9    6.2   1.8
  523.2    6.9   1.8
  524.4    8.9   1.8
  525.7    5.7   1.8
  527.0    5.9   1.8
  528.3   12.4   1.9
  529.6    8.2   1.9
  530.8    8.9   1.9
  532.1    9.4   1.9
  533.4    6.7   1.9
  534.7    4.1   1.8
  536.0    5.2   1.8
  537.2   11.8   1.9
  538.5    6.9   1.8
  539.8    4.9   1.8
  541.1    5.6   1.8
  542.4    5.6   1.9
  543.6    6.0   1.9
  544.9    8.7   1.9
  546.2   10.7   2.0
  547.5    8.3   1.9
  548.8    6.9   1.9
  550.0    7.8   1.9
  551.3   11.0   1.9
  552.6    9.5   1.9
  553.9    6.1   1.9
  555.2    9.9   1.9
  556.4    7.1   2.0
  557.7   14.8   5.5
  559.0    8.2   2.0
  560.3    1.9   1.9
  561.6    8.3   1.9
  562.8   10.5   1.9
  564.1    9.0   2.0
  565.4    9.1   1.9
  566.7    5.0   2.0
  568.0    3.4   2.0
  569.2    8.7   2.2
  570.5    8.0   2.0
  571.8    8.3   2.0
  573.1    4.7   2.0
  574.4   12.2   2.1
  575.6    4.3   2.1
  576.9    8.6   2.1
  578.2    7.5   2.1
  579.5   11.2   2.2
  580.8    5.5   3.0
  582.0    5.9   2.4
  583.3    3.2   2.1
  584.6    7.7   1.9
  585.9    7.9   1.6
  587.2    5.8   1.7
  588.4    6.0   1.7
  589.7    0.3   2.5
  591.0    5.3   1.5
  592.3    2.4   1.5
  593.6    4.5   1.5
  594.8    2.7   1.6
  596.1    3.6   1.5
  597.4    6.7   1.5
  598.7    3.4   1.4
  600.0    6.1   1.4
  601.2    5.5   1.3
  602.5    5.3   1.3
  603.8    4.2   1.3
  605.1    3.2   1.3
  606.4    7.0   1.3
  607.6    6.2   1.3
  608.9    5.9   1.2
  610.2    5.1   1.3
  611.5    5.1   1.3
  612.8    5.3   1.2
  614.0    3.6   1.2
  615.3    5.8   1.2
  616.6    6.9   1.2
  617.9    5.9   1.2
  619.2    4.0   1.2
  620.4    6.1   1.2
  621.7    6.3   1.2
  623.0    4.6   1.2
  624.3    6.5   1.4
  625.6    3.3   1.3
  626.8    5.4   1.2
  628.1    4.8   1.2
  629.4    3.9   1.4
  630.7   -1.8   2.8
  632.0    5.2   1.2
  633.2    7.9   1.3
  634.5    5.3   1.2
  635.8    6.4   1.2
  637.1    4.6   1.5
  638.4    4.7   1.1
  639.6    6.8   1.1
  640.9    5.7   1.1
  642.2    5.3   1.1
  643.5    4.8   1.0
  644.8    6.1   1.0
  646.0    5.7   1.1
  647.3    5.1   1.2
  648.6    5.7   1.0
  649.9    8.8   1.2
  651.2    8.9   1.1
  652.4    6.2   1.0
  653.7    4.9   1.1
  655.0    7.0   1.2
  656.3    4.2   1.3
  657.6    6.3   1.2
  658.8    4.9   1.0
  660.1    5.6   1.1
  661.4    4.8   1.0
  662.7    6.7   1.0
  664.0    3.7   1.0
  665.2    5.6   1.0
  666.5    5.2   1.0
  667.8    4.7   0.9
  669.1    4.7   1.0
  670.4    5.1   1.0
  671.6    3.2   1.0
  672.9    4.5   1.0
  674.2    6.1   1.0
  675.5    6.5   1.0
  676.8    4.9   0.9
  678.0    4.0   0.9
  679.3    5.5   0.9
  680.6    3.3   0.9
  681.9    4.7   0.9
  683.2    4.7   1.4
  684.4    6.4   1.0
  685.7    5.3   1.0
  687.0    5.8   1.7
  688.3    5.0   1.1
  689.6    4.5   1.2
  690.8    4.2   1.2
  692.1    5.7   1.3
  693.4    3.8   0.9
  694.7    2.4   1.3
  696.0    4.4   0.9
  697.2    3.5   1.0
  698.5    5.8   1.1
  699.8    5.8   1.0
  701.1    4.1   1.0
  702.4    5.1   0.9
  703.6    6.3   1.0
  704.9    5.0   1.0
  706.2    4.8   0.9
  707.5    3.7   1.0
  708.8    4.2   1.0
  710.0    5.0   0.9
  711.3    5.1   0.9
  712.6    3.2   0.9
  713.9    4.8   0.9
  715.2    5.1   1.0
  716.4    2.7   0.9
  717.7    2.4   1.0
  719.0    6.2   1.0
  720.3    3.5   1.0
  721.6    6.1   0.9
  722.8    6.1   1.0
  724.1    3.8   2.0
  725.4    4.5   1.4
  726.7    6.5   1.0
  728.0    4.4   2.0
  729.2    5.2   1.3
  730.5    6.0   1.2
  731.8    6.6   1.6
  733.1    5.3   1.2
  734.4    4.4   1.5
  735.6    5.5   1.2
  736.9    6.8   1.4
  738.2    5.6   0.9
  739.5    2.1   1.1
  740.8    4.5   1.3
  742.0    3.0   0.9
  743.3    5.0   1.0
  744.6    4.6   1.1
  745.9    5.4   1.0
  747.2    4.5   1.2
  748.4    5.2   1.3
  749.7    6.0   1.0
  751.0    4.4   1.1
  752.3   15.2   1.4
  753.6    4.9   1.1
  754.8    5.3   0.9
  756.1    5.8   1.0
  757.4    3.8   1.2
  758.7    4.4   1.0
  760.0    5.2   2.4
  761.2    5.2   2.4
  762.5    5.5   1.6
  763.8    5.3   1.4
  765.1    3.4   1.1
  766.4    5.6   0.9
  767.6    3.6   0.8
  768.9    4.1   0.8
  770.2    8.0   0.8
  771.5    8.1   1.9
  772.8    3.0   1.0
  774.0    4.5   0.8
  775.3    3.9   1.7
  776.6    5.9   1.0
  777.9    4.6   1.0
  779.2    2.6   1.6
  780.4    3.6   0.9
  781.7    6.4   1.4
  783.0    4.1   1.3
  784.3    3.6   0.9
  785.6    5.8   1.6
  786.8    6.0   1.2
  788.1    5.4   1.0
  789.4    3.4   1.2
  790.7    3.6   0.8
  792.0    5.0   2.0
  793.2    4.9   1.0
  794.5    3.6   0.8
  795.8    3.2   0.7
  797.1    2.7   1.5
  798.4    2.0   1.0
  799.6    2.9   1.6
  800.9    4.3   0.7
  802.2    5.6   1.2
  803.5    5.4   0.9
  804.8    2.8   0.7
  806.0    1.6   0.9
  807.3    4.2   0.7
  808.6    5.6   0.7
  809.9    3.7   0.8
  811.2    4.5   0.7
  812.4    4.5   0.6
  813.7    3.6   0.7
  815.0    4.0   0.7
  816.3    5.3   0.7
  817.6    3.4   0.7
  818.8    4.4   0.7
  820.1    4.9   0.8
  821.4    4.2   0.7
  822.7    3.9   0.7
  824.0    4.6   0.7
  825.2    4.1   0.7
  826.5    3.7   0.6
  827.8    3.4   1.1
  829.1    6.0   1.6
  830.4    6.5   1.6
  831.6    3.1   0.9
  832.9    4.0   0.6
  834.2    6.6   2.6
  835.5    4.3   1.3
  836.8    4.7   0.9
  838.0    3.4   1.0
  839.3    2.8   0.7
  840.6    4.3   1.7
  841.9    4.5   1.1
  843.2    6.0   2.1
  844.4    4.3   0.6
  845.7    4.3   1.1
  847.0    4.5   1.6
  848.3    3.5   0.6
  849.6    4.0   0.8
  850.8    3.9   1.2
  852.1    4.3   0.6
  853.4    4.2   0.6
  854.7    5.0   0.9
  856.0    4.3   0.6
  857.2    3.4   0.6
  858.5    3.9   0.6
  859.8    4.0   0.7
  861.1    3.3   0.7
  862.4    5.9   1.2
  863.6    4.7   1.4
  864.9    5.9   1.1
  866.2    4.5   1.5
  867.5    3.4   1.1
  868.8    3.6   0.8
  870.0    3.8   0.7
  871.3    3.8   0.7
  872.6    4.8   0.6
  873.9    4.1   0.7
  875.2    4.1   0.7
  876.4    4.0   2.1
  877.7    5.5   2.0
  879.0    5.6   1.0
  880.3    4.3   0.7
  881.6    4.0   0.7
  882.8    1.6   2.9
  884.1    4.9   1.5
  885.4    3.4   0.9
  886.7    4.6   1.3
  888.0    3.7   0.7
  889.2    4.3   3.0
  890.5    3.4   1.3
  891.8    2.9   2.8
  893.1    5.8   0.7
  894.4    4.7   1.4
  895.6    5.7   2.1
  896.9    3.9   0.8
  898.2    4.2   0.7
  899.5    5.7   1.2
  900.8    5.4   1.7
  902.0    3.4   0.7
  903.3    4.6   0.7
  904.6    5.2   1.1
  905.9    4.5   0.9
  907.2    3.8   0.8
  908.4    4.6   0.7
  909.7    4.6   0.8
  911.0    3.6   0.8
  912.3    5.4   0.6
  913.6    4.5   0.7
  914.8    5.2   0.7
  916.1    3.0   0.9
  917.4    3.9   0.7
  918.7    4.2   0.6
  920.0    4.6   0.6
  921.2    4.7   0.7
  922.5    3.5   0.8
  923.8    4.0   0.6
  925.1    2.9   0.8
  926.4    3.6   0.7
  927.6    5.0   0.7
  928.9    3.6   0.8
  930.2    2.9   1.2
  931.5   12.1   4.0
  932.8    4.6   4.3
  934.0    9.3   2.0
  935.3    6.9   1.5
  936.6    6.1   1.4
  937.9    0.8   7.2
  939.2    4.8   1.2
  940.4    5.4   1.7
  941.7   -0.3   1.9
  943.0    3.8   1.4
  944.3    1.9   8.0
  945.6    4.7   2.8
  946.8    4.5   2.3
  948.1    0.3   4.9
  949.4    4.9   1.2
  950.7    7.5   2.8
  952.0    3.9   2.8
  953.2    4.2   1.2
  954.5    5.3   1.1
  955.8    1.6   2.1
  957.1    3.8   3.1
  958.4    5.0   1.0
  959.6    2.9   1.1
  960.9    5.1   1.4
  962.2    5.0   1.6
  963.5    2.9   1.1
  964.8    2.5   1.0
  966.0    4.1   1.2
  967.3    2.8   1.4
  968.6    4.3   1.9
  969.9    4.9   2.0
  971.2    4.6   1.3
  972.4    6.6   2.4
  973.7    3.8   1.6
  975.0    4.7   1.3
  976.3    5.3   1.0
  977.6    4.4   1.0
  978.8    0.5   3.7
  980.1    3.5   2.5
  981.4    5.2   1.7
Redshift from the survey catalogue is 0.15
